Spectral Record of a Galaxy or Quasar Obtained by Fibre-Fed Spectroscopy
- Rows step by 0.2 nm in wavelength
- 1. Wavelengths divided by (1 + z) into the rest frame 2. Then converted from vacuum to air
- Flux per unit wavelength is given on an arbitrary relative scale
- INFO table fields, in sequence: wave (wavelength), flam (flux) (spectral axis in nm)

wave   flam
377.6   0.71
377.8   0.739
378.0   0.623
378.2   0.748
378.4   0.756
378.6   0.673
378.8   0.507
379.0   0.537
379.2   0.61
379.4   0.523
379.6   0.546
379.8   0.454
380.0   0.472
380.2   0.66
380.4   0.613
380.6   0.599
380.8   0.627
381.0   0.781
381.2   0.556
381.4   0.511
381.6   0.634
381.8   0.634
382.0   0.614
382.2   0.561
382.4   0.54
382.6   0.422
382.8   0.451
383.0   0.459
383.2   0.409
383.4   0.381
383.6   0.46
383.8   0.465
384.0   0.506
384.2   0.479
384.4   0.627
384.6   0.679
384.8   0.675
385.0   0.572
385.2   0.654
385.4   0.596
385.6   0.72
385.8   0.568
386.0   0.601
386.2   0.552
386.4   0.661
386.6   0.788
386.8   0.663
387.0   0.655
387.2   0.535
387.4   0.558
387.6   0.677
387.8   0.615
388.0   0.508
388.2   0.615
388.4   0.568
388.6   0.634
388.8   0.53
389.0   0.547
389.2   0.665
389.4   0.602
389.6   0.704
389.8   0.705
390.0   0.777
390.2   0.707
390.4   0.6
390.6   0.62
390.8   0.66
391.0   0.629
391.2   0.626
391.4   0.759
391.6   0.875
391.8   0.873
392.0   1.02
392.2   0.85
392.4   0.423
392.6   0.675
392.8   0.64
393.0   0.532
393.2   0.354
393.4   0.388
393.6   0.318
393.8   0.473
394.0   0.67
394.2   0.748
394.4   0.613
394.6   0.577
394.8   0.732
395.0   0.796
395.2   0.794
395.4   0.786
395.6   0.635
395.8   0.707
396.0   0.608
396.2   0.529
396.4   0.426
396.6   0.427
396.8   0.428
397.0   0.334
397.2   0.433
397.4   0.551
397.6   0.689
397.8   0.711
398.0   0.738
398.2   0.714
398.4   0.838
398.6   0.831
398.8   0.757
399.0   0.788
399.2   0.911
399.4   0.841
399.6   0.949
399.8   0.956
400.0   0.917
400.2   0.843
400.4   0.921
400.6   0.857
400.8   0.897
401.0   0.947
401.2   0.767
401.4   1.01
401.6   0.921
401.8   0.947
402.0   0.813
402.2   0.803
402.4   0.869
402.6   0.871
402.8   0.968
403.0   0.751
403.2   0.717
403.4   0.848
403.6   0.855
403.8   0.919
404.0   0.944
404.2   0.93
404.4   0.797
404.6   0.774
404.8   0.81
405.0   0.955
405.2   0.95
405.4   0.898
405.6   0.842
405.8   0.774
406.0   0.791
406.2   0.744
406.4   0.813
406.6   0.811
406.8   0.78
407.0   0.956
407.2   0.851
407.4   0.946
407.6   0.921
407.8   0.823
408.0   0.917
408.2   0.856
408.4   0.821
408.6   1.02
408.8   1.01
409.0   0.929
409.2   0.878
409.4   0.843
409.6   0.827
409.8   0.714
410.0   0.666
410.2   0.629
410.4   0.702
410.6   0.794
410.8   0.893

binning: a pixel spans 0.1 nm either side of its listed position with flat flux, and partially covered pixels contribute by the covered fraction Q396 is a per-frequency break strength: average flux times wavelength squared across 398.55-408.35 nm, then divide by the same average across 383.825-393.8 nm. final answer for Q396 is 1.5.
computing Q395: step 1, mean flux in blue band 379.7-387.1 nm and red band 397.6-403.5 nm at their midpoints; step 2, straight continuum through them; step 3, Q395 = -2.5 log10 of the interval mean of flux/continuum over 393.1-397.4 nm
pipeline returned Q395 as 0.34 mag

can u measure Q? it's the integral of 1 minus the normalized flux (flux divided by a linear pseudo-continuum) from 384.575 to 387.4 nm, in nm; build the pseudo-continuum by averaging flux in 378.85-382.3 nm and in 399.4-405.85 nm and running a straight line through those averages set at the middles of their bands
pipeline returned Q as 0.093 nm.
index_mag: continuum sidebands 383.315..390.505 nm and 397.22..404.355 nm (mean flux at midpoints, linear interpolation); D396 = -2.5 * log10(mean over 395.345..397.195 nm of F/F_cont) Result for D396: 0.39 mag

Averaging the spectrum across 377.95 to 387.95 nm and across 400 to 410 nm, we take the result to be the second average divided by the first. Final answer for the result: 1.48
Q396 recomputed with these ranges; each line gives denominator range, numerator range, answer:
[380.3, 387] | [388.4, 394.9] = 1.15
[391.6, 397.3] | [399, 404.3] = 1.51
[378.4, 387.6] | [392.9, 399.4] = 1.16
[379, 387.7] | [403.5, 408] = 1.67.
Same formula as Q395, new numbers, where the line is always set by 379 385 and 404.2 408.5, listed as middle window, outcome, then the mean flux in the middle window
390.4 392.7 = -0.085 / 0.723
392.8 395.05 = 0.237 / 0.562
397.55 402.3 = -0.105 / 0.85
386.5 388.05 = -0.024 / 0.629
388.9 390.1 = -0.039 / 0.667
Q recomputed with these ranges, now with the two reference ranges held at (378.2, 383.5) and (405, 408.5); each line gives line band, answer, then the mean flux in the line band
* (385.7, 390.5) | 0.13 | 0.626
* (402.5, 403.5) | -0.02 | 0.831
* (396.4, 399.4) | 0.42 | 0.652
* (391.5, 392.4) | -0.21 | 0.851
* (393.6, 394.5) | 0.15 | 0.592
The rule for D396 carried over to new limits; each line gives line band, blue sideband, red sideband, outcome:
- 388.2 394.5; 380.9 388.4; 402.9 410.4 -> 0.03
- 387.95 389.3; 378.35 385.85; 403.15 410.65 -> 0.10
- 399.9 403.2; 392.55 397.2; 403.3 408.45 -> -0.18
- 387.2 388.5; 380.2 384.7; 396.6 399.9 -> 0.03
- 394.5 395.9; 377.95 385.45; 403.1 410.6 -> 0.00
